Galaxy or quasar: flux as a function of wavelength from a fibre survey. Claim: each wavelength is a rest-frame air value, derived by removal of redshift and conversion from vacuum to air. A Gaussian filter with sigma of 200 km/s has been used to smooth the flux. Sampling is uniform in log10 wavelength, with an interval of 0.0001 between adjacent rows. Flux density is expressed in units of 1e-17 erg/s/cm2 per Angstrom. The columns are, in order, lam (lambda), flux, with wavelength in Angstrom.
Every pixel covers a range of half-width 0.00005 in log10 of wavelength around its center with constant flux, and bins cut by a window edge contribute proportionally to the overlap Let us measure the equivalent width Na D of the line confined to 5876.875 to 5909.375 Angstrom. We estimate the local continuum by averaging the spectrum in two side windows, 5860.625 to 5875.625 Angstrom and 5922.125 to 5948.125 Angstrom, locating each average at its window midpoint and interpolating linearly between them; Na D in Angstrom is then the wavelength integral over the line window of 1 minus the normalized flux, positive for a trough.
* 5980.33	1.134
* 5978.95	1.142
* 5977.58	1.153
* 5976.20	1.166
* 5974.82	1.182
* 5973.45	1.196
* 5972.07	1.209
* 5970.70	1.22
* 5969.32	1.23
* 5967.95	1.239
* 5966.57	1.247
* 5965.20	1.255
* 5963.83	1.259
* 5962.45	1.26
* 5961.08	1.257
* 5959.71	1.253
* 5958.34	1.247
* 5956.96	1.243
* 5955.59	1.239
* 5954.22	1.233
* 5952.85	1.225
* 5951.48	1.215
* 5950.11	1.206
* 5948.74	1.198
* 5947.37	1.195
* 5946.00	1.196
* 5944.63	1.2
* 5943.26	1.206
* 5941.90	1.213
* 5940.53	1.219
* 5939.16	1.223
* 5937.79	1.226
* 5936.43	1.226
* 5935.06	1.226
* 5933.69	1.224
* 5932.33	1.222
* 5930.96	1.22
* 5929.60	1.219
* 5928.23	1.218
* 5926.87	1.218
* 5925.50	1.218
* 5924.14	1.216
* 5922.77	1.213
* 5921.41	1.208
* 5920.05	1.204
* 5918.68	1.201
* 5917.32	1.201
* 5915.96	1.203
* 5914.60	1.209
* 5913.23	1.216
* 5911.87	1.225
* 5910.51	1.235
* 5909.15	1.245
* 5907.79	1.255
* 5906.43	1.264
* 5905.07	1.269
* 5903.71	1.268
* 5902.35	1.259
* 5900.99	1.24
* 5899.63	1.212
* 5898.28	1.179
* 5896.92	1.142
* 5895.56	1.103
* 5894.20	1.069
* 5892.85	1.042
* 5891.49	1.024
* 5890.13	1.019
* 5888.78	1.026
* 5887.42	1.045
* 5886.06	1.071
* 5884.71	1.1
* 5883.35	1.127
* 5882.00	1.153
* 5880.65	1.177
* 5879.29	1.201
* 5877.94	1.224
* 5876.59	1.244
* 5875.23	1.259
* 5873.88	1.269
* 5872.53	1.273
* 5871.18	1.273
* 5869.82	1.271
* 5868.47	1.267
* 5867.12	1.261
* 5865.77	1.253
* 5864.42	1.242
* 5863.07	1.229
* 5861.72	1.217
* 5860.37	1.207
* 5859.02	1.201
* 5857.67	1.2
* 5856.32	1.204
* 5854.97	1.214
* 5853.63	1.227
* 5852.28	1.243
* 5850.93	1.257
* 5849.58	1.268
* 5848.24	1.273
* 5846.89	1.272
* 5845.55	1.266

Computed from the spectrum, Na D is 2.2 Angstrom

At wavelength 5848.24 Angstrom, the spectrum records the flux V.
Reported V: 1.273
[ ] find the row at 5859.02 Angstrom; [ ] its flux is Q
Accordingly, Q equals 1.201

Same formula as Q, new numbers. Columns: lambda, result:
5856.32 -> 1.204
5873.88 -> 1.269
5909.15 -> 1.245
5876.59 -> 1.244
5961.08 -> 1.257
